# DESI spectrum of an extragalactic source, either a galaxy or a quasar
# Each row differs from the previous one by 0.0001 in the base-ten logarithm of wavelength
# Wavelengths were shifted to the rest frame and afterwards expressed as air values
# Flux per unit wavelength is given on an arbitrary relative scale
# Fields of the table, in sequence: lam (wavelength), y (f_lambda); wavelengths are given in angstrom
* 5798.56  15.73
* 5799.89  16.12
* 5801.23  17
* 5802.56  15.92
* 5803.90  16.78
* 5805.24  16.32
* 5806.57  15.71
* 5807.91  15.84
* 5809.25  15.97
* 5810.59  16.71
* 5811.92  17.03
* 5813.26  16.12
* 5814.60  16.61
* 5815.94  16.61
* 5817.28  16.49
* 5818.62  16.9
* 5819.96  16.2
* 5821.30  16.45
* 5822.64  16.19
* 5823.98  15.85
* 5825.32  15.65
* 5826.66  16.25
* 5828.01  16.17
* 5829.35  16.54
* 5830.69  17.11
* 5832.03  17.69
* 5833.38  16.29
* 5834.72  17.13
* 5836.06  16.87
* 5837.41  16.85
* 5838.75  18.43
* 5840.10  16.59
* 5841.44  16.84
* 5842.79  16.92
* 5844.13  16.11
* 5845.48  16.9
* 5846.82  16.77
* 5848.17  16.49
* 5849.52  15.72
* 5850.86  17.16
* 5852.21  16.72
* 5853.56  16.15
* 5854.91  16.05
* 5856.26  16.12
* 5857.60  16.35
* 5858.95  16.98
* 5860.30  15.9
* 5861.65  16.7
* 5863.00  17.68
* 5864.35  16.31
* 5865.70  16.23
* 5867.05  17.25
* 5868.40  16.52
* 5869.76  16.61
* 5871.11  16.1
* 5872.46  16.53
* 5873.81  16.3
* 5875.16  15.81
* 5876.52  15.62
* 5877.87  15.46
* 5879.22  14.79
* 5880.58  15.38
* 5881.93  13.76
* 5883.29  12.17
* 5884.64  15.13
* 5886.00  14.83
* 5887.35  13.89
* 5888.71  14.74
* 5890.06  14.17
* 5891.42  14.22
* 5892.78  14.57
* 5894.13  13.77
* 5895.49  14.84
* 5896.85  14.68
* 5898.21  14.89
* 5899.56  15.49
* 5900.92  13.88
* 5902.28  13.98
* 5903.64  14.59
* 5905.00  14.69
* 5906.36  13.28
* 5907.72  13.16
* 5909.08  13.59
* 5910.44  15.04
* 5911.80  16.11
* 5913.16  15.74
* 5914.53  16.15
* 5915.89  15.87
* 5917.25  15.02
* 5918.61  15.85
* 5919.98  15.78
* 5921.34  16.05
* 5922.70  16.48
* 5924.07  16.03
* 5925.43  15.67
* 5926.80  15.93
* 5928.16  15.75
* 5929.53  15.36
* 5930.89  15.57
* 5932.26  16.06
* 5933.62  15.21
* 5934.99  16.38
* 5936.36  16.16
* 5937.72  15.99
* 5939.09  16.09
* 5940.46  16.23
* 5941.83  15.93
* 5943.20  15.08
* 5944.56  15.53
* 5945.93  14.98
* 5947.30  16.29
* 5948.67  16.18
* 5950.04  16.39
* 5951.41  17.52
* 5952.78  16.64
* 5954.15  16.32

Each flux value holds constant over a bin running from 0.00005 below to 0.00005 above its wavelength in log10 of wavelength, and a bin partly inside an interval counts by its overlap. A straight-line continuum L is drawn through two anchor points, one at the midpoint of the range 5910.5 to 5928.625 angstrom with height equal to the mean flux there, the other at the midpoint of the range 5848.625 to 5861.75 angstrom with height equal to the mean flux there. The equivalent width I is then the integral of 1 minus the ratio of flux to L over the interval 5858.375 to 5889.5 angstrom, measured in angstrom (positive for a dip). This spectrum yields 1.1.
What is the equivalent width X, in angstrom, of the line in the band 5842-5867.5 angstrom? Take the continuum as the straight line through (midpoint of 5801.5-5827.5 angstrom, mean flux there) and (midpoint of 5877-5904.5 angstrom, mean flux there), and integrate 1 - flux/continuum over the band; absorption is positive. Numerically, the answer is -2.0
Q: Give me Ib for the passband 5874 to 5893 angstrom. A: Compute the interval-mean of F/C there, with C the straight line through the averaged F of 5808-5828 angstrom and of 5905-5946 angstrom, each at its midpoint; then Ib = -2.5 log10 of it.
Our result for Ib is 0.09 mag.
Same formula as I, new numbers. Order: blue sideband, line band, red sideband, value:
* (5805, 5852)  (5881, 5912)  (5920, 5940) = 3.5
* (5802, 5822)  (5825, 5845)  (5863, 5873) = -0.4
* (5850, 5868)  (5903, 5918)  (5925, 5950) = 1.1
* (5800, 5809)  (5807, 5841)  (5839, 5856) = -0.4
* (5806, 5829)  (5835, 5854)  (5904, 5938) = -0.8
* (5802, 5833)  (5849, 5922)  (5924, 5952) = 3.4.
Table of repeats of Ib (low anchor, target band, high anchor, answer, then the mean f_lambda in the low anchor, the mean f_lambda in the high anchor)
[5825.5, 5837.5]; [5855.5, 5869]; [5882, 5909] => -0.07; 16.7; 14.2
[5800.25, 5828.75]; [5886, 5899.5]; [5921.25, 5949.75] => 0.11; 16.3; 15.9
